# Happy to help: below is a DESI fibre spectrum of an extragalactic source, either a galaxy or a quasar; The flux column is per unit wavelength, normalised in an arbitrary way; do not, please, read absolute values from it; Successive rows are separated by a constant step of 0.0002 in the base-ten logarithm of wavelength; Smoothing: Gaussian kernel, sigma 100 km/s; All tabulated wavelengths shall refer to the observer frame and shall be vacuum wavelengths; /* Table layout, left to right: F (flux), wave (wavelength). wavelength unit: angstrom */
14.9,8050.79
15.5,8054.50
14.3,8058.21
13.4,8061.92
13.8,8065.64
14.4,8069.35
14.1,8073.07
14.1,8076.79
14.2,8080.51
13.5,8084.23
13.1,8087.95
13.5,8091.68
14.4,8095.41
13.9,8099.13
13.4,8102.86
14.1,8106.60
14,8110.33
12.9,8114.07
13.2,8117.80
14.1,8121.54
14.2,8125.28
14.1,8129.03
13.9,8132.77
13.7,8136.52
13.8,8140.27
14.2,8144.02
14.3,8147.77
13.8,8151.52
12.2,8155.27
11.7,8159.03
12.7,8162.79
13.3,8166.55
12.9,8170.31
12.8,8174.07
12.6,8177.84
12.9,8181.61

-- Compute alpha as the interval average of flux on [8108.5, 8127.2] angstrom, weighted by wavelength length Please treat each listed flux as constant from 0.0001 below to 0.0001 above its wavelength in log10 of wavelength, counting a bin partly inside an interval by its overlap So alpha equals 13.7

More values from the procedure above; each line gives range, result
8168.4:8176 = 12.9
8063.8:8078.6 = 14.1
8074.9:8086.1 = 13.9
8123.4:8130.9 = 14.1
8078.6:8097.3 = 13.7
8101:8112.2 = 13.8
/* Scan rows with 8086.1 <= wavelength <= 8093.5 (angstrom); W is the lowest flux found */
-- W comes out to 13.1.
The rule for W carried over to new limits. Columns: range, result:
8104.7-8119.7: 12.9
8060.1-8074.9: 13.4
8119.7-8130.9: 14.1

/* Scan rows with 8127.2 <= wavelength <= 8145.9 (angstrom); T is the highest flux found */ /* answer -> 14.2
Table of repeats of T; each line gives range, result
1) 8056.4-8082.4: 14.4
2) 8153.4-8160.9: 12.2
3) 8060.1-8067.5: 13.8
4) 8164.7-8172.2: 13.3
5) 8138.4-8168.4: 14.3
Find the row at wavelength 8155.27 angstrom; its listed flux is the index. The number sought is 12.2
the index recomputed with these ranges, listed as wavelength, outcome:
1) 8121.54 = 14.1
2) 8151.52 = 13.8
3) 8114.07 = 12.9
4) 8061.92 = 13.4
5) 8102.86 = 13.4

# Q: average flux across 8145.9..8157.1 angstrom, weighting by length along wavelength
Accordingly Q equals 13.4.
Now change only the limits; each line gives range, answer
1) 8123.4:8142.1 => 13.9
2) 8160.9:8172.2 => 13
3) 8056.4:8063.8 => 13.8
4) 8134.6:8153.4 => 14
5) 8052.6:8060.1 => 14.9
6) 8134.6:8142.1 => 13.7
